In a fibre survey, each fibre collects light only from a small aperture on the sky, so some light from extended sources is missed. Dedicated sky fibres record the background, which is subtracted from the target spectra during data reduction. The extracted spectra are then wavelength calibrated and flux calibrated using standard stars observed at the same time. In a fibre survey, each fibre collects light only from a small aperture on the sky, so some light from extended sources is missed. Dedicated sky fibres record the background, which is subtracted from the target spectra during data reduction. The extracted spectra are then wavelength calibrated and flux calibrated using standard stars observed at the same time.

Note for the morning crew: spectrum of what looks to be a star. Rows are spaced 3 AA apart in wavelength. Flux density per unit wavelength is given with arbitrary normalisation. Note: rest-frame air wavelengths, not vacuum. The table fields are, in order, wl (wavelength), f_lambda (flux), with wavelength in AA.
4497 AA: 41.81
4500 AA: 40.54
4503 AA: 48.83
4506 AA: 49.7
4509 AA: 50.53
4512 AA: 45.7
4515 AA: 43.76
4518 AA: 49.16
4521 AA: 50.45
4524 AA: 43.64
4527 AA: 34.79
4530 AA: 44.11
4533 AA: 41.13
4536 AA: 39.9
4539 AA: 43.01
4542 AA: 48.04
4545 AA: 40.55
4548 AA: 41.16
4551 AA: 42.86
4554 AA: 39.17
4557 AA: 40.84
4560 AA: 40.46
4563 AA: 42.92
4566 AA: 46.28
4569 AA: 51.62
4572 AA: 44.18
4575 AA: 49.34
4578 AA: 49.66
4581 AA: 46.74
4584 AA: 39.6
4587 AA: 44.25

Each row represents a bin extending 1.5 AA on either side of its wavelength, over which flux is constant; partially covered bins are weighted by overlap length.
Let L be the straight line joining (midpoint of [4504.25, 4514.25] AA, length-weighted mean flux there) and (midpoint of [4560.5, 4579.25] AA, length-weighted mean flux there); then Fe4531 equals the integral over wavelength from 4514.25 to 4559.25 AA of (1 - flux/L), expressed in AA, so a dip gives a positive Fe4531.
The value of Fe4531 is 4.6 AA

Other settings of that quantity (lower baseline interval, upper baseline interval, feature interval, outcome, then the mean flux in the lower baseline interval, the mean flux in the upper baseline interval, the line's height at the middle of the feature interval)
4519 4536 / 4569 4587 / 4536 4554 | 0.58 AA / 42.8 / 46.2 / 44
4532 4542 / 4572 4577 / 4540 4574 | 1.30 AA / 42.4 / 47.8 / 45.3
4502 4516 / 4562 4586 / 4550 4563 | 1.59 AA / 47.8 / 46.3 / 46.7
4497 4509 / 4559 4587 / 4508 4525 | -0.38 AA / 46.3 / 45.7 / 46.2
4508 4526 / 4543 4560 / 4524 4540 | 1.26 AA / 46.8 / 41.1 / 44.3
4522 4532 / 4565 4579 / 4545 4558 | 1.19 AA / 41.3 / 48.2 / 45.1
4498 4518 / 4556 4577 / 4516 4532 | 0.67 AA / 46.6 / 45.3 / 46.2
